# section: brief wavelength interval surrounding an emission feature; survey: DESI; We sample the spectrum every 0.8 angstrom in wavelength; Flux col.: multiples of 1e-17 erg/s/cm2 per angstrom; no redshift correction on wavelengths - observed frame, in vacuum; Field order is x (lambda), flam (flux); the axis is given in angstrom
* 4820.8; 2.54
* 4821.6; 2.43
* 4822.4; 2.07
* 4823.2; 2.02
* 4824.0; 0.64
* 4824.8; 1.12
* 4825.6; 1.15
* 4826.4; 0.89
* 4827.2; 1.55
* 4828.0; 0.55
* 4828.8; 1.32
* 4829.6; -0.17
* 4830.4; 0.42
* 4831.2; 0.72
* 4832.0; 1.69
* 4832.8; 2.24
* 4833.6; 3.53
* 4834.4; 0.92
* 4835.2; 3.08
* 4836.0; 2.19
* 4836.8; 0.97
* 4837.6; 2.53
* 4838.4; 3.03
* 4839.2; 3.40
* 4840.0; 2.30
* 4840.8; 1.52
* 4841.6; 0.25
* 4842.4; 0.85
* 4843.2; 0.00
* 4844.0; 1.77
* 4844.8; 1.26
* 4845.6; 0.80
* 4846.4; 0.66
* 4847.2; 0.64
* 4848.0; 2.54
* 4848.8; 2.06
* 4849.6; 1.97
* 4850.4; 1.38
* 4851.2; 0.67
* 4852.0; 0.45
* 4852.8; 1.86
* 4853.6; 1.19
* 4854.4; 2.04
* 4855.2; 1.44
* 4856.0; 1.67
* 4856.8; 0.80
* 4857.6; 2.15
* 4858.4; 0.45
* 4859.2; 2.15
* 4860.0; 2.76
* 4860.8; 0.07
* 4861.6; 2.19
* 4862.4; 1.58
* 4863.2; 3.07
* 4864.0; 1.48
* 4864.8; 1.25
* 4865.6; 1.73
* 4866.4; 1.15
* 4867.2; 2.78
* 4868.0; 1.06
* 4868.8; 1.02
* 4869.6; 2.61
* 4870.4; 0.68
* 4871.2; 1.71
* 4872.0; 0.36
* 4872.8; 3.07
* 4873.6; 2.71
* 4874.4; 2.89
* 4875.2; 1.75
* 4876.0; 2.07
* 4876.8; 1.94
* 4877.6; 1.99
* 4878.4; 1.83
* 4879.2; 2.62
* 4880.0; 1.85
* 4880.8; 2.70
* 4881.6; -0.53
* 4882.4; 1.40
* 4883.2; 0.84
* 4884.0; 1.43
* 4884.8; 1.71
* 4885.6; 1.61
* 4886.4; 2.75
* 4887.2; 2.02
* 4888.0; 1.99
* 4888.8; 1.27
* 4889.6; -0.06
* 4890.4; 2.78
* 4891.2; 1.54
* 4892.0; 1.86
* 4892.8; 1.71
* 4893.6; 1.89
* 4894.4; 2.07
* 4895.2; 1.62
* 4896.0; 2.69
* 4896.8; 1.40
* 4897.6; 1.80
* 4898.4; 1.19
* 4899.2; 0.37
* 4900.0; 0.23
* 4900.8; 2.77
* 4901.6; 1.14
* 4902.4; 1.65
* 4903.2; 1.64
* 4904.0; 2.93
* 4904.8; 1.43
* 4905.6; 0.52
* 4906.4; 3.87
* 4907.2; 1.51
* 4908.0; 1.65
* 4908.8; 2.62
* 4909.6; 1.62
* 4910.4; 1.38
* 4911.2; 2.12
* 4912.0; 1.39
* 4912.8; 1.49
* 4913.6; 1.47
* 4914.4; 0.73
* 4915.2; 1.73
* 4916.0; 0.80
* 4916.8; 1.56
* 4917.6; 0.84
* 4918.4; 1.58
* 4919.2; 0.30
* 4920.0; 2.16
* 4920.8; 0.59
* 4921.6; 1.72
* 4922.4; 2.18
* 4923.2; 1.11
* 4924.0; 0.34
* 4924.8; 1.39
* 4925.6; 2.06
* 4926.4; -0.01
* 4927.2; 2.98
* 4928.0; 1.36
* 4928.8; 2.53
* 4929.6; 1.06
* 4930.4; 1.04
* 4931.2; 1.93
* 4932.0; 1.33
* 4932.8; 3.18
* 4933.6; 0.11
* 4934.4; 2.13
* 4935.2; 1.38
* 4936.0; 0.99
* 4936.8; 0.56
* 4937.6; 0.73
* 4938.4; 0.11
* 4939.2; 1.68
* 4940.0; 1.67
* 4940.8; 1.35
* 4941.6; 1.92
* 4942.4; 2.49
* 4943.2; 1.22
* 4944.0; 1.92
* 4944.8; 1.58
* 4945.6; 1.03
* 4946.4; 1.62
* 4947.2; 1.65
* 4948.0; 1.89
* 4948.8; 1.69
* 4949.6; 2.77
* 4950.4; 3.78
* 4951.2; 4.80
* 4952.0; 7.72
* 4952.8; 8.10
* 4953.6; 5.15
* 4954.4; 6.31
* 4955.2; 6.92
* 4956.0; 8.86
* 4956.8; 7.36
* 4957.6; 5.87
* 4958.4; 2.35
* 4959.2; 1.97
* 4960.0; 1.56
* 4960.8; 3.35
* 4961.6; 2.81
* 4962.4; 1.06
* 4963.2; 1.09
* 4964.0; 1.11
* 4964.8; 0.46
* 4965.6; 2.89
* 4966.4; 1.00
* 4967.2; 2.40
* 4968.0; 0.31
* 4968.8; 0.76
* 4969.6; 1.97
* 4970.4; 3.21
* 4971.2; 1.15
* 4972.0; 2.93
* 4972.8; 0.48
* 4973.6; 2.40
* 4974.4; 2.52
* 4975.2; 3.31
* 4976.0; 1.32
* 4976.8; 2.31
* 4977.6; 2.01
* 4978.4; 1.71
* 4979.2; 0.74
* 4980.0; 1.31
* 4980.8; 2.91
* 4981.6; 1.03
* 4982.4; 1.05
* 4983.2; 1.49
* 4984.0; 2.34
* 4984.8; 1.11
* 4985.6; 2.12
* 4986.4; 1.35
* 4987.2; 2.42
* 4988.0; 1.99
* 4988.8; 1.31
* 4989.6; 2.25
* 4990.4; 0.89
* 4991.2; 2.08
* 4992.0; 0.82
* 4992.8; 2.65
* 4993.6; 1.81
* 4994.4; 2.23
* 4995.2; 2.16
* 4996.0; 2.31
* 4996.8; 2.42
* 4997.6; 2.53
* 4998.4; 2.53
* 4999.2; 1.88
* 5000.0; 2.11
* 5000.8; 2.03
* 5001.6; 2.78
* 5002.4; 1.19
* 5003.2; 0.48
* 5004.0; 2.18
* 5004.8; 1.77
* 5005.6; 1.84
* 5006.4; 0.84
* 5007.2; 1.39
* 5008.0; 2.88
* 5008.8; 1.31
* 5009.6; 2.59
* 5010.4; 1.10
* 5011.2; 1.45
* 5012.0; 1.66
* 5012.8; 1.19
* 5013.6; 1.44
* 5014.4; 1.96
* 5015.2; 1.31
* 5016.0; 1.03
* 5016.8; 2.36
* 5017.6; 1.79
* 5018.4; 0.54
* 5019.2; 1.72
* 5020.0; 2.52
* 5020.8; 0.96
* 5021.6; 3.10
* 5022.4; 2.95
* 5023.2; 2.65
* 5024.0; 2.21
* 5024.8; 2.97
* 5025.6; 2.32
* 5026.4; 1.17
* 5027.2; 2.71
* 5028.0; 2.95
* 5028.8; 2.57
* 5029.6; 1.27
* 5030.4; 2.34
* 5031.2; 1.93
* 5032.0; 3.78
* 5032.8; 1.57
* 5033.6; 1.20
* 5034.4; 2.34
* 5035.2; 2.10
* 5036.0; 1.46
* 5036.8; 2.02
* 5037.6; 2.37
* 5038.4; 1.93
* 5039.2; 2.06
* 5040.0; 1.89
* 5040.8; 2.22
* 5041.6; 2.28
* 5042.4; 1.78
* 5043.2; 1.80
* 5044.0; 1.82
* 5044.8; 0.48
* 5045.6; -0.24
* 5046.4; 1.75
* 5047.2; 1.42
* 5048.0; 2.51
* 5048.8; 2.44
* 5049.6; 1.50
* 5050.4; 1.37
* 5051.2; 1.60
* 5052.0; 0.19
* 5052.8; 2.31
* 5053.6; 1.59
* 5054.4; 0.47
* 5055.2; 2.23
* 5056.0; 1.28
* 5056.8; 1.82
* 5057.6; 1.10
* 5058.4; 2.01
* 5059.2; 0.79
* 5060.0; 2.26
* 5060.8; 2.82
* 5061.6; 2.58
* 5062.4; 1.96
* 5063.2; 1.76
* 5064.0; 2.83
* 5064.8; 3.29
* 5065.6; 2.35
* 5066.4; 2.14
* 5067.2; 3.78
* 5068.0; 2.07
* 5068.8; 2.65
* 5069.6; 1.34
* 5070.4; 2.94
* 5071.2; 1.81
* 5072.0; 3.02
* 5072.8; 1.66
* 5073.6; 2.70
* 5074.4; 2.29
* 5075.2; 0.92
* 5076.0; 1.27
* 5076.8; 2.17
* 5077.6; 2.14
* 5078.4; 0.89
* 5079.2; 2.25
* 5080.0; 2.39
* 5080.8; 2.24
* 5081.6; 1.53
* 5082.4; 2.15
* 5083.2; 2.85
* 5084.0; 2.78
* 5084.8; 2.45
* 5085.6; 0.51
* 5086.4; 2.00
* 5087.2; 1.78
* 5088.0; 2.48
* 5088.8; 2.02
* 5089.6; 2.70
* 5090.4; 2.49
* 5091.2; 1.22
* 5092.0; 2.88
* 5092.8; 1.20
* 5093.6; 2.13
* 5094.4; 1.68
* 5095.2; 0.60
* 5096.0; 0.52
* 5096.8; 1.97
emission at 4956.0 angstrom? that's [O II] 3727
